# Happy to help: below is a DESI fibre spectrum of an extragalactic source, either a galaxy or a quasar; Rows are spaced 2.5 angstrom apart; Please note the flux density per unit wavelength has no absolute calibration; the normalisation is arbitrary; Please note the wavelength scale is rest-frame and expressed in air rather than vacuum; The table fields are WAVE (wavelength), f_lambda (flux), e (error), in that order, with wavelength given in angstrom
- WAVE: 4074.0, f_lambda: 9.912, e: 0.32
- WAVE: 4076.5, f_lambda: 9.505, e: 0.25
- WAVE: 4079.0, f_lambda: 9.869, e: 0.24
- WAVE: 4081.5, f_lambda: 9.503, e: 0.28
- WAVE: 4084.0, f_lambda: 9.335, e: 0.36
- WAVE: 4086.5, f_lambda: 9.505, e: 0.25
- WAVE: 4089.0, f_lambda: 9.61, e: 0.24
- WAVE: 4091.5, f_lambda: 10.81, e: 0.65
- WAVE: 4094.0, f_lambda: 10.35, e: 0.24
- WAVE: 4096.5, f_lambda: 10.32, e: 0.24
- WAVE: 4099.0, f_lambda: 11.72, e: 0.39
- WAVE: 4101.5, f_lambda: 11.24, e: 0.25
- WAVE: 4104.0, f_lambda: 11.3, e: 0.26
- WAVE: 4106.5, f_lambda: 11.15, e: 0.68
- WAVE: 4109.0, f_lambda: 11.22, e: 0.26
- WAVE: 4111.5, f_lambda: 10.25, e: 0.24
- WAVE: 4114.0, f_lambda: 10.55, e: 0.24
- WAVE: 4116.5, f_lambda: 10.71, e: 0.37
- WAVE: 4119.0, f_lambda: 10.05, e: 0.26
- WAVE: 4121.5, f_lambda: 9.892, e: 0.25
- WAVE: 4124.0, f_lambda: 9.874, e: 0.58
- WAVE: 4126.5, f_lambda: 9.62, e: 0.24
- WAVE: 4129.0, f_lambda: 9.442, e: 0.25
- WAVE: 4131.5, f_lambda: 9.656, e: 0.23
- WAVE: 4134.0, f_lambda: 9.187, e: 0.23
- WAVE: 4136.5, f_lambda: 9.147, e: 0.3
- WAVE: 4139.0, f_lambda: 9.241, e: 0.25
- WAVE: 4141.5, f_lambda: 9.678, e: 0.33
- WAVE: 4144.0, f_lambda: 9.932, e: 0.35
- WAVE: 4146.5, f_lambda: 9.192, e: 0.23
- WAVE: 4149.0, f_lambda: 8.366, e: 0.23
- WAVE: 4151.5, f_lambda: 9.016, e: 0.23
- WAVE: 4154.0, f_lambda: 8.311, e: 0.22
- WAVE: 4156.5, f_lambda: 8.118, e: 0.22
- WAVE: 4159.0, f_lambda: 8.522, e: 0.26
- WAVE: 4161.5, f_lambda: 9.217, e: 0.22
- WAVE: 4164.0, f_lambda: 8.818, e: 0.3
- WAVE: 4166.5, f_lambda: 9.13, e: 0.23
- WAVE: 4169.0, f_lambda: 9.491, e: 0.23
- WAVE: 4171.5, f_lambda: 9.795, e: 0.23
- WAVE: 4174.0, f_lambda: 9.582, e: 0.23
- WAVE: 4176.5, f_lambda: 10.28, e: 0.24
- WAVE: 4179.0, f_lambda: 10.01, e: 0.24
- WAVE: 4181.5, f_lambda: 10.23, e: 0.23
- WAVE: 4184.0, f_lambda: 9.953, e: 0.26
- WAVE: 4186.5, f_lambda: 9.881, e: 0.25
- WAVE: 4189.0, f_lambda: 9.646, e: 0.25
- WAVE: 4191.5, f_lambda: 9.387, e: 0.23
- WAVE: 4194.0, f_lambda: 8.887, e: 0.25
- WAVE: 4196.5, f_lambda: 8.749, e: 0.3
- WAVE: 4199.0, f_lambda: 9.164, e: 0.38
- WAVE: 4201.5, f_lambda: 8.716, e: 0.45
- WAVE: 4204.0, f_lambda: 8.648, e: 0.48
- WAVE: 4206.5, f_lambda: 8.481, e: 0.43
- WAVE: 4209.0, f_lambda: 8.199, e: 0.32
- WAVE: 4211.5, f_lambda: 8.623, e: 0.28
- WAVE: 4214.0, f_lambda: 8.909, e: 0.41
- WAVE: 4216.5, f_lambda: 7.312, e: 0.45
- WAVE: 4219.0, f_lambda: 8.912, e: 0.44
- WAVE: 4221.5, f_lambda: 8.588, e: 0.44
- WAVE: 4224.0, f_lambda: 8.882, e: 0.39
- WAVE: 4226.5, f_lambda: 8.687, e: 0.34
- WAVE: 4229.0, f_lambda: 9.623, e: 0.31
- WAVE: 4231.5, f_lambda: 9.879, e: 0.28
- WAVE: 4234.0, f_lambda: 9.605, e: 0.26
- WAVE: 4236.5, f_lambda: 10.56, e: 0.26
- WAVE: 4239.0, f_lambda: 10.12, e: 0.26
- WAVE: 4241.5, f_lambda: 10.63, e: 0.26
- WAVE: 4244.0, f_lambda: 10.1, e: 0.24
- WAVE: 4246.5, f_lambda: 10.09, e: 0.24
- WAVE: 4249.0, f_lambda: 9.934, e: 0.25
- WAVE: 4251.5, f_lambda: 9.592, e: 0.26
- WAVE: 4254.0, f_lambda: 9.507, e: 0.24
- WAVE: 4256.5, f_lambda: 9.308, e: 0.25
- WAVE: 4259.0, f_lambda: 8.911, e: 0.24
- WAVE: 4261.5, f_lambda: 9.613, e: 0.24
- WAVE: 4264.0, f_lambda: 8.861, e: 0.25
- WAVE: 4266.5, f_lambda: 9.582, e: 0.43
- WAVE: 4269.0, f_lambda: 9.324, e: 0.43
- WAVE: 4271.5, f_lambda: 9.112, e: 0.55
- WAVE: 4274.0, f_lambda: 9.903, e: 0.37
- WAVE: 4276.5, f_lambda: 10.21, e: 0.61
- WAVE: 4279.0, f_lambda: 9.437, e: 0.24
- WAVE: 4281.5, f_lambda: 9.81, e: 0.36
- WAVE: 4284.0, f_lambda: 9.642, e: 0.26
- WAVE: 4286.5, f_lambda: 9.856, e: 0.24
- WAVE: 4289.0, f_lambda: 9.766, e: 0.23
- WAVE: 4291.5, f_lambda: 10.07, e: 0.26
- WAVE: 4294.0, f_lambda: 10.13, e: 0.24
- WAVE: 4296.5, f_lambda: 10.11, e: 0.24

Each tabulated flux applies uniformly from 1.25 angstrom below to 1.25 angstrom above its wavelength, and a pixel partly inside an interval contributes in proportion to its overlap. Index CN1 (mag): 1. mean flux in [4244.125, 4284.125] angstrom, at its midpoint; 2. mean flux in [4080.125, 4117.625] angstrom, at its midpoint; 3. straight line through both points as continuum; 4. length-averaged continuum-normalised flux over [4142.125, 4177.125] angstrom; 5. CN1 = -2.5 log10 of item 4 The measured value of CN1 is 0.12 mag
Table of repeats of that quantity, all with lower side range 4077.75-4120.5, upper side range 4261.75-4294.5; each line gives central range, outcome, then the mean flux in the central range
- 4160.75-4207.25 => 0.08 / 9.38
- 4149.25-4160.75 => 0.20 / 8.51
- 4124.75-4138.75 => 0.10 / 9.41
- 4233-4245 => -0.04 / 10.2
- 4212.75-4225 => 0.17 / 8.51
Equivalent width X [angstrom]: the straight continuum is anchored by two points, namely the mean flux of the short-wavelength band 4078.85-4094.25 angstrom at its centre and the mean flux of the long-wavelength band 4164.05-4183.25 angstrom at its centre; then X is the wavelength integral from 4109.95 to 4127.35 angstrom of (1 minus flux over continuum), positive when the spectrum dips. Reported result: -0.7 angstrom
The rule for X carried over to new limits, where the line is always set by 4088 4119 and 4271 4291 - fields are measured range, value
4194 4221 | 4.2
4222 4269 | 1.6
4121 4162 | 5.3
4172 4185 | 0.4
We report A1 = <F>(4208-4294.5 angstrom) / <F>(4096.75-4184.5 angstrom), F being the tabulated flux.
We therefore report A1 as 0.97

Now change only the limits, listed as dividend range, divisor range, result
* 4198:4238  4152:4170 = 1.01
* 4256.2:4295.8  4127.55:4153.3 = 1.04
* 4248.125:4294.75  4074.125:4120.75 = 0.93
